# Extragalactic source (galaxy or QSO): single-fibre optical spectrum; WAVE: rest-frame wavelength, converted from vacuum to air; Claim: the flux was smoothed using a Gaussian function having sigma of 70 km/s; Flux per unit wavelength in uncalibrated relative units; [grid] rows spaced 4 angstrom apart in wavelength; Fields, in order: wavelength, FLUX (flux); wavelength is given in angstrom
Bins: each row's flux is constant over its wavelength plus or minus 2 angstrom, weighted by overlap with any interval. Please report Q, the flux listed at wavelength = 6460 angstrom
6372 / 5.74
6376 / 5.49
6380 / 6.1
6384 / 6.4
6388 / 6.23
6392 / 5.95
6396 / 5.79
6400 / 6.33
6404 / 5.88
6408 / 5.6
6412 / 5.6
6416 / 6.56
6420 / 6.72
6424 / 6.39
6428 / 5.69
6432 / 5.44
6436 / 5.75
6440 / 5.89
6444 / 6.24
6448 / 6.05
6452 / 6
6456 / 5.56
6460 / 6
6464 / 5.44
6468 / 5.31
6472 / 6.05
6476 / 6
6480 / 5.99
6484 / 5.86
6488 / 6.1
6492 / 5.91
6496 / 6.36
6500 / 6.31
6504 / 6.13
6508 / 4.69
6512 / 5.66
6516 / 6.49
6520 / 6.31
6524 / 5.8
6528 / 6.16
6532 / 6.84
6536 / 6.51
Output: 6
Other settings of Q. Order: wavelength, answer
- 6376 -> 5.49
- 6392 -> 5.95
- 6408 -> 5.6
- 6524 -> 5.8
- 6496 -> 6.36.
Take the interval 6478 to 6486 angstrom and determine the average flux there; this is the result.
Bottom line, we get 5.93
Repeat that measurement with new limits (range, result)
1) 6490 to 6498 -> 6.13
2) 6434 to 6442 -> 5.82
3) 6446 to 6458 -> 5.87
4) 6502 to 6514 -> 5.49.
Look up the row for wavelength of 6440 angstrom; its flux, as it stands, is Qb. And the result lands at 5.89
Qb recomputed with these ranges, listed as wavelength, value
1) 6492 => 5.91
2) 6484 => 5.86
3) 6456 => 5.56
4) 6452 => 6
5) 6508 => 4.69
